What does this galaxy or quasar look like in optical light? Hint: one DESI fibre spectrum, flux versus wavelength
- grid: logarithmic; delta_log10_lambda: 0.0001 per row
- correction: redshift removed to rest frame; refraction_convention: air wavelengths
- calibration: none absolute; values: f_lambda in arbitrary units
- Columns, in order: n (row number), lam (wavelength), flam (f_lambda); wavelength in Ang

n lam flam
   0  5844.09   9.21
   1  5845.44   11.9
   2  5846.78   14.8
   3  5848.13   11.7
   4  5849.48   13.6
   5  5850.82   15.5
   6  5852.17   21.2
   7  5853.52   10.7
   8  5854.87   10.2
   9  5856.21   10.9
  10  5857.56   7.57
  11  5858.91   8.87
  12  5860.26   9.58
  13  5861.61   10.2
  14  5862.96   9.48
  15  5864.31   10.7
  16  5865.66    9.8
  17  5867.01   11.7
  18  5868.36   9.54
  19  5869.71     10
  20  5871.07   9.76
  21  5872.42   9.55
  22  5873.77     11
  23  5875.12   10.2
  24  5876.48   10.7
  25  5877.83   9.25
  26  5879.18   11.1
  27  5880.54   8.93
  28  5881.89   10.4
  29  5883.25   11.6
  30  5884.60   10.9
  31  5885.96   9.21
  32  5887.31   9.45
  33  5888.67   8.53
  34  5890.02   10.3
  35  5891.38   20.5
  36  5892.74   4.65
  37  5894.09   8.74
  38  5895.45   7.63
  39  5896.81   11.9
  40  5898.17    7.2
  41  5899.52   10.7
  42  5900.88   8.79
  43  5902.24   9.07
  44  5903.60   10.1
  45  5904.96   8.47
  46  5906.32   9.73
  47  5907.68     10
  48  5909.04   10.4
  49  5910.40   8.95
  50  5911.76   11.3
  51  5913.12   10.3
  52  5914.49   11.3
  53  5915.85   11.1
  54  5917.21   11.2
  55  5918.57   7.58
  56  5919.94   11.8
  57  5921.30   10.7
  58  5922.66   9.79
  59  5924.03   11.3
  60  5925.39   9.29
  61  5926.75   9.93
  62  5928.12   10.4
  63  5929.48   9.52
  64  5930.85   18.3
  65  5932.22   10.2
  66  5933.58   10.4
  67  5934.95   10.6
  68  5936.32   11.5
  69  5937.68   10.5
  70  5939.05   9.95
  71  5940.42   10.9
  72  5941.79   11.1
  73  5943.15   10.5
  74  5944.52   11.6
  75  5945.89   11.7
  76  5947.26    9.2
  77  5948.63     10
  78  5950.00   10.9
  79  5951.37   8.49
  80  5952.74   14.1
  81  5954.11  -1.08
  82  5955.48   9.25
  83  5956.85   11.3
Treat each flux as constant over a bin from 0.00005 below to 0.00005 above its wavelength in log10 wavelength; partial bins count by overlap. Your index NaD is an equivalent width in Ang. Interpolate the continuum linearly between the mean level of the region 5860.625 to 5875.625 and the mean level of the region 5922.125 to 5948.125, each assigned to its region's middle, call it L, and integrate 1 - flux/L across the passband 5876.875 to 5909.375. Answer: 1.6 Ang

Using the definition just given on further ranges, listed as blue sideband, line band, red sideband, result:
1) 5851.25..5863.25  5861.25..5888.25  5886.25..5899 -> 0.85 Ang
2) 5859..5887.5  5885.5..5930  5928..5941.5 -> 3.14 Ang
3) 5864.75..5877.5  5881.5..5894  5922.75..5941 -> -0.13 Ang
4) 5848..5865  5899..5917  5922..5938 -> 1.80 Ang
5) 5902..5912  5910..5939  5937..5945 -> -1.46 Ang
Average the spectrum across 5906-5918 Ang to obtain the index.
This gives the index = 10.5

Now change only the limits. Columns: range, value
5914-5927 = 10.4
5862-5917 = 10.1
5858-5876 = 10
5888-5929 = 10.1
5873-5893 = 10.6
